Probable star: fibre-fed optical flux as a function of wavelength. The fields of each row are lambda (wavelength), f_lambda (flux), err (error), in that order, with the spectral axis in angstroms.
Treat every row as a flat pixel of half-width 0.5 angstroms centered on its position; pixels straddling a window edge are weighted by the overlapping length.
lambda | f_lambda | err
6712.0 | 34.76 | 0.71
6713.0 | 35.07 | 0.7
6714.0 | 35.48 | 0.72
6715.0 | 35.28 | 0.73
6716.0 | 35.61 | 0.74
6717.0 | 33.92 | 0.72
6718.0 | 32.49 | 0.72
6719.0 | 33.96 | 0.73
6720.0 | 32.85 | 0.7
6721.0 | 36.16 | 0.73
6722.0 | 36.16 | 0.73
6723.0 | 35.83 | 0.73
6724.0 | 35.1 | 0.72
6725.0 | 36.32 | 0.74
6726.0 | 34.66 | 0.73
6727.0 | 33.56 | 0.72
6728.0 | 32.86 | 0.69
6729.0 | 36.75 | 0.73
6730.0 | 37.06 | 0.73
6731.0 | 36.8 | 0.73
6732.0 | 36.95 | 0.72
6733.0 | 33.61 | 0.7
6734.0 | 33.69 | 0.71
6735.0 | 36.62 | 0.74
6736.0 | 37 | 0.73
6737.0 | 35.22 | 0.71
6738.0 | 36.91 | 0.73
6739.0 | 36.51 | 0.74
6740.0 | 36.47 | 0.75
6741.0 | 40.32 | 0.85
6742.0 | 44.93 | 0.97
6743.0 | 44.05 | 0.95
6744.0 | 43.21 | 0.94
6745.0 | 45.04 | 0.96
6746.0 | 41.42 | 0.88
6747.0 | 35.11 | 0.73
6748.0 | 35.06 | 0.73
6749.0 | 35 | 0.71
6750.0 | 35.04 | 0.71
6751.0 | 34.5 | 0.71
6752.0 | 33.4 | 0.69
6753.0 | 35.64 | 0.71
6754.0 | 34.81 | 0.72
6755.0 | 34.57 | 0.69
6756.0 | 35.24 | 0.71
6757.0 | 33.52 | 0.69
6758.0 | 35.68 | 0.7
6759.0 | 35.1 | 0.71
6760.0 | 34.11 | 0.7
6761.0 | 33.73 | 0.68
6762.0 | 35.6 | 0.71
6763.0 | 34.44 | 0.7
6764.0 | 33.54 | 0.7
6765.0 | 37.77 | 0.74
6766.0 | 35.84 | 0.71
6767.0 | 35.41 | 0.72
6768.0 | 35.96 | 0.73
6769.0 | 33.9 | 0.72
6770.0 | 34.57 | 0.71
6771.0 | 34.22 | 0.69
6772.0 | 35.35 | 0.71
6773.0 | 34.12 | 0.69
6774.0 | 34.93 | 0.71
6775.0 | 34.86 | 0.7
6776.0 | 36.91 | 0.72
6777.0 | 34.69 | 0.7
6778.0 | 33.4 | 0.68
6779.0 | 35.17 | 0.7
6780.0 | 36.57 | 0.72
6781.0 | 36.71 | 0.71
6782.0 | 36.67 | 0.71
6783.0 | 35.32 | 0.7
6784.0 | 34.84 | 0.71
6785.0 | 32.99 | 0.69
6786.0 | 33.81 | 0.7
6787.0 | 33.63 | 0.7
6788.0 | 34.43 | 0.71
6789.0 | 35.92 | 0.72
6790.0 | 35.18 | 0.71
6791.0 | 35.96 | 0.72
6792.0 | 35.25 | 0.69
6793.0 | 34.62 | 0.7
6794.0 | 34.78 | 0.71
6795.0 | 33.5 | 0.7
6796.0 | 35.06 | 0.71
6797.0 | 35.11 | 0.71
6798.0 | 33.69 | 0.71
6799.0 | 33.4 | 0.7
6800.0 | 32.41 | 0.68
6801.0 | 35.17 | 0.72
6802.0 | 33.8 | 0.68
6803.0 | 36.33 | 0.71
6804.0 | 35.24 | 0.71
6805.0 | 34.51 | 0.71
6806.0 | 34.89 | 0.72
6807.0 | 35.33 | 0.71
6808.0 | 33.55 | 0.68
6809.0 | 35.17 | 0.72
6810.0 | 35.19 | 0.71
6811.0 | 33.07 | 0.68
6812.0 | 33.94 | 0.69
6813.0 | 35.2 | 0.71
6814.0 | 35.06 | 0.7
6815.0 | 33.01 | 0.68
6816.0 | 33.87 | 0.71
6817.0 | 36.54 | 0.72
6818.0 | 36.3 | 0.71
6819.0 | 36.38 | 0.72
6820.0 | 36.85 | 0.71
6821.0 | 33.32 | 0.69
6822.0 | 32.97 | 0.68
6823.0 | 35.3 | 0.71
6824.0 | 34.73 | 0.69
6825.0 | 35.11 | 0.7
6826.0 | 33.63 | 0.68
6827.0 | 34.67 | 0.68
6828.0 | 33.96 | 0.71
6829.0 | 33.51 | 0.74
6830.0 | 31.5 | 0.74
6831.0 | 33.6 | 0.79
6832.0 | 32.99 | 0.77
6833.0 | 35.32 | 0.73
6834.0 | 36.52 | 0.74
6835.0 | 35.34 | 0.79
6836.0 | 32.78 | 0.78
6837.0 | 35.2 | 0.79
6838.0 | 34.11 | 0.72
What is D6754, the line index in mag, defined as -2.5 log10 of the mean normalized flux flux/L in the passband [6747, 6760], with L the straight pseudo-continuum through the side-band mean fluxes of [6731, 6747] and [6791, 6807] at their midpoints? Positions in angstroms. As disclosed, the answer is 0.09 mag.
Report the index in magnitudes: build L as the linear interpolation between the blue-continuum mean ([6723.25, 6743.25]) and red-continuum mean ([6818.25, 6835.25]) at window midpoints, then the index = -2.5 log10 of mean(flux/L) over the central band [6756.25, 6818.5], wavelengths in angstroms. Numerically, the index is 0.02 mag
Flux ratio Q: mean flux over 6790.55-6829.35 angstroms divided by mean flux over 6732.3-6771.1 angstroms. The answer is 0.95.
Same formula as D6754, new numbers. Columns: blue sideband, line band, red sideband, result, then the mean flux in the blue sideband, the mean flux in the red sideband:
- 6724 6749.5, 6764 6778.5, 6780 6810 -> 0.023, 37.4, 34.8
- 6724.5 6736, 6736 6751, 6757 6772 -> -0.101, 35.4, 35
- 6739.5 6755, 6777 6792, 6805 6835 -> 0.039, 38.1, 34.5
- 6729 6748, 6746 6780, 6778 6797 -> 0.049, 38.3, 35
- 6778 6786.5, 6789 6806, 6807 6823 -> 0.009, 35.2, 34.7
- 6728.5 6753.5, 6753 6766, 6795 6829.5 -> 0.054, 37.5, 34.6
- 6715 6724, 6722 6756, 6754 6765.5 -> -0.061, 34.7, 34.8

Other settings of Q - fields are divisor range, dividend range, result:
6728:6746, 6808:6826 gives 0.91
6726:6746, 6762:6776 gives 0.93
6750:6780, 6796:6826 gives 0.99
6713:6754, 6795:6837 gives 0.95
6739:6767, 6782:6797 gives 0.95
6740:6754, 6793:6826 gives 0.90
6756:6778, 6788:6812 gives 0.99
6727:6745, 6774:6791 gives 0.93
